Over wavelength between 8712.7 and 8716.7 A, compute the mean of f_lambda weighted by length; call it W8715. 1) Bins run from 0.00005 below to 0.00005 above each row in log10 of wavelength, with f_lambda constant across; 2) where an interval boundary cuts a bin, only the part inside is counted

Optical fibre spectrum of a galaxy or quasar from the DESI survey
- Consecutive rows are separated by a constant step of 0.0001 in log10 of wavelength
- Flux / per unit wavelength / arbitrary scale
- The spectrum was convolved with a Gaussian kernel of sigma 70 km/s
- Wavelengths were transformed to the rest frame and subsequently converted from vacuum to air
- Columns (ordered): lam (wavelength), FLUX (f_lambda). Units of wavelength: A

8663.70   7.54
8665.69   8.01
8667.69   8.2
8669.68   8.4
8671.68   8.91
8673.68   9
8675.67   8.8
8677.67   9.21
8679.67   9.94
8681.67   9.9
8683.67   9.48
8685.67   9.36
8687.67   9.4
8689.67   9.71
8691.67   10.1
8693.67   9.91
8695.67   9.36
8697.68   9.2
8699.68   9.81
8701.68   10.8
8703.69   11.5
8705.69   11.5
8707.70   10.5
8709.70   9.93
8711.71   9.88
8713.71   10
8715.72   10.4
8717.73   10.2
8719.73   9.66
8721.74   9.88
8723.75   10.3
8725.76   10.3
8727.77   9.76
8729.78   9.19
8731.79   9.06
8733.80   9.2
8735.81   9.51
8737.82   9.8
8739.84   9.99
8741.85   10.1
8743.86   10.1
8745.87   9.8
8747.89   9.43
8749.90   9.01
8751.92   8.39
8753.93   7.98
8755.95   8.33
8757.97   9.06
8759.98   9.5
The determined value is 10.2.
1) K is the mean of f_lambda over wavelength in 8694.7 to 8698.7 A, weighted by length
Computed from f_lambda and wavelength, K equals 9.27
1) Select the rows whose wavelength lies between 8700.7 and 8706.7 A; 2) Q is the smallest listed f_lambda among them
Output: 10.8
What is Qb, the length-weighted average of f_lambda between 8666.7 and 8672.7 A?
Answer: 8.5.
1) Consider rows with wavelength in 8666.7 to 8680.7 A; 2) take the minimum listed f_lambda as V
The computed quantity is 8.2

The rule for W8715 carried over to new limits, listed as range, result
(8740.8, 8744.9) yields 10.1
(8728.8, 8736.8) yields 9.24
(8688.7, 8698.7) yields 9.66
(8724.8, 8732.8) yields 9.57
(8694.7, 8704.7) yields 10.1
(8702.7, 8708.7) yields 11.2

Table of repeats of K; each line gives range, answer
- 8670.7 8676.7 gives 8.91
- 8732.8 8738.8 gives 9.51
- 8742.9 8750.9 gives 9.58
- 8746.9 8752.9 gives 8.94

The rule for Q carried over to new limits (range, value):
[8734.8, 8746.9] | 9.51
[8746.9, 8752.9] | 8.39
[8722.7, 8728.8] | 9.76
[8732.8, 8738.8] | 9.2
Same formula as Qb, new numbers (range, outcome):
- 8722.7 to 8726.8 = 10.3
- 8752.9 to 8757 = 8.16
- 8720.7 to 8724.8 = 10.1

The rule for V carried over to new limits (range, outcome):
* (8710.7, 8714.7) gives 9.88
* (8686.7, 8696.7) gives 9.36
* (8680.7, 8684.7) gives 9.48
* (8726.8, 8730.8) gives 9.19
